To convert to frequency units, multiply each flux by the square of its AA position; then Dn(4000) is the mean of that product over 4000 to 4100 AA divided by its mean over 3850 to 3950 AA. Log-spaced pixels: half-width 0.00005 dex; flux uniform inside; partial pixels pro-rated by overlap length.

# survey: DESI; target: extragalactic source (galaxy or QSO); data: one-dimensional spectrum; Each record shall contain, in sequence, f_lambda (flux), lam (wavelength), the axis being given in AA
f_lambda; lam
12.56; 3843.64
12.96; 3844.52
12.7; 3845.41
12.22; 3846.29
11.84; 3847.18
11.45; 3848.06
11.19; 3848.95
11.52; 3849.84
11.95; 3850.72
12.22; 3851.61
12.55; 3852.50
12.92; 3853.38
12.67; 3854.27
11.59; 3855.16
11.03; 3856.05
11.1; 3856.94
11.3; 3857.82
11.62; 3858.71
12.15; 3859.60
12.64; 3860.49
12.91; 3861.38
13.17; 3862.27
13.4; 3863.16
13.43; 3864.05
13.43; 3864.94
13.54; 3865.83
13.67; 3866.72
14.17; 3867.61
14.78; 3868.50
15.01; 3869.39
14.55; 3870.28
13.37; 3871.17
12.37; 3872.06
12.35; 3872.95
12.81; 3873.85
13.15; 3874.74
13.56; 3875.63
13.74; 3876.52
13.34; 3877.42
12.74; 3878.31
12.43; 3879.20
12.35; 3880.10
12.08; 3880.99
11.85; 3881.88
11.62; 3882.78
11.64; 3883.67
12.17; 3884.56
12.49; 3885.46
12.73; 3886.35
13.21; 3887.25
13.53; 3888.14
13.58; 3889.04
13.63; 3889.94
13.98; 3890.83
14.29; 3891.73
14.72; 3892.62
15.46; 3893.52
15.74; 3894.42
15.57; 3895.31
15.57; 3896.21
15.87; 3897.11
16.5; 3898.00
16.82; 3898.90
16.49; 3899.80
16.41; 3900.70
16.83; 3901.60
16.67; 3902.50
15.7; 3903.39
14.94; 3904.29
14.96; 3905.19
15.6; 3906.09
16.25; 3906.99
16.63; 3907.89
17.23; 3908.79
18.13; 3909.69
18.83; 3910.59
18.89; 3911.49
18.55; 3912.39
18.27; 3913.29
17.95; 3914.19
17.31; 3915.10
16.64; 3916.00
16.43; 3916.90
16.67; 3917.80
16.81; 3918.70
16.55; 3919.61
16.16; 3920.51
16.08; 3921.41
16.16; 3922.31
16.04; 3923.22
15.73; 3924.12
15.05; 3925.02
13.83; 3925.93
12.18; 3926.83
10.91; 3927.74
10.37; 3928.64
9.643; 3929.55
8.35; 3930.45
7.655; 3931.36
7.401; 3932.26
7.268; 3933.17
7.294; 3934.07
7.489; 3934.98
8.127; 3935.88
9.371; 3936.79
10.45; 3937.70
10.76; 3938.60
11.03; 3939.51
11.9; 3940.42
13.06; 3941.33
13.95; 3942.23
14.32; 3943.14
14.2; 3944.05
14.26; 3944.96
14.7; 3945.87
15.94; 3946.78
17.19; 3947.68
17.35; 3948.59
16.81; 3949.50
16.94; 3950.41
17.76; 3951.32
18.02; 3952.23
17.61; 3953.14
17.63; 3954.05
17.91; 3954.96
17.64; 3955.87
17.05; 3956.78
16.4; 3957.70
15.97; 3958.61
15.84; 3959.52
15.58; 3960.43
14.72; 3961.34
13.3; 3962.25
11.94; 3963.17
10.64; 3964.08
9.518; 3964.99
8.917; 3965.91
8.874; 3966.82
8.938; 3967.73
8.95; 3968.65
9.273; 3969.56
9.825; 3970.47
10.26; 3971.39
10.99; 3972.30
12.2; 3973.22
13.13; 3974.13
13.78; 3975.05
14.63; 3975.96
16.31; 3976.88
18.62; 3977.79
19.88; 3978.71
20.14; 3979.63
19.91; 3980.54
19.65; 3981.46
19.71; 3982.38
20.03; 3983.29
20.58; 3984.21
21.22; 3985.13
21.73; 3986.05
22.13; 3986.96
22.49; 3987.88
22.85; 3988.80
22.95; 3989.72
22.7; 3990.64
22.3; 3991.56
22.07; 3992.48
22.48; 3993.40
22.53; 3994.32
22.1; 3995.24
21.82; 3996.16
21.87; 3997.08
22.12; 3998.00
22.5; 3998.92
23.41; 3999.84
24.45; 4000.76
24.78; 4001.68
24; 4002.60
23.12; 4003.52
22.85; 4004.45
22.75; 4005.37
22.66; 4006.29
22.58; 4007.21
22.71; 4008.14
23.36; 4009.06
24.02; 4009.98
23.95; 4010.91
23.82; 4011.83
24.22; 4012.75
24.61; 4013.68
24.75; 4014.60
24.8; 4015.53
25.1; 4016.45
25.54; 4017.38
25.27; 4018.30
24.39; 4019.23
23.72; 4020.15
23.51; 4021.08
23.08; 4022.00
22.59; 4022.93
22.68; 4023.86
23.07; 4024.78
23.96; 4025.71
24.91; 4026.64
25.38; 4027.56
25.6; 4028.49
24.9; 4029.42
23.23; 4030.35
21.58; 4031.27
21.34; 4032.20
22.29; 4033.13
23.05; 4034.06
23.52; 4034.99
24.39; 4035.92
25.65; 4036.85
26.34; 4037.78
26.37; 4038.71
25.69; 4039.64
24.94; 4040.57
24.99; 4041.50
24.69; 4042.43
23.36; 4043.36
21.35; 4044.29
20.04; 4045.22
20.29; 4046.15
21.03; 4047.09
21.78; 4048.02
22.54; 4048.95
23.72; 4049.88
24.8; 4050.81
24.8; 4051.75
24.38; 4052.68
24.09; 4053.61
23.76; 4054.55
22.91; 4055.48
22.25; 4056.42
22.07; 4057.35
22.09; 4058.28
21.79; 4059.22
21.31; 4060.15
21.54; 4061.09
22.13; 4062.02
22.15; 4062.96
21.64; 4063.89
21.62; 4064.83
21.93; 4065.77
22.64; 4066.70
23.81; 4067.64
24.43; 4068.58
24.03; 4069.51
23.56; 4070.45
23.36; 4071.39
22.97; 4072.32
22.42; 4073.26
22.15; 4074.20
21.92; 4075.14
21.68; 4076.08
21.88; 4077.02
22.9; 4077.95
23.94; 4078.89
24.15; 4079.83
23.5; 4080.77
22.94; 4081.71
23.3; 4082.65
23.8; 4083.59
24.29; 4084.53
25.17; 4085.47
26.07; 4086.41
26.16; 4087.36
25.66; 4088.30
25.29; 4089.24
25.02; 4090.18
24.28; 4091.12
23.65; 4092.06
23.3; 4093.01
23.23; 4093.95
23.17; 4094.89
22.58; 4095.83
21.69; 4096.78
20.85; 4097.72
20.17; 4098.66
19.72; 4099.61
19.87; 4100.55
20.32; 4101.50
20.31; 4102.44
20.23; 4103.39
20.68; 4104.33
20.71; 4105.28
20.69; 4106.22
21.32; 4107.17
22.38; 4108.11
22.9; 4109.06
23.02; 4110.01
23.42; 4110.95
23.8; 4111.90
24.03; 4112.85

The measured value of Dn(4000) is 1.83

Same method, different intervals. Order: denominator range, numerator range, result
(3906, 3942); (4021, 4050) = 1.82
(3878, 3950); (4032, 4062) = 1.76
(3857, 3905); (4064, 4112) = 1.83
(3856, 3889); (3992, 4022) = 1.95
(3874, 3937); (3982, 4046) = 1.74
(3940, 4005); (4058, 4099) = 1.40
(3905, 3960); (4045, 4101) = 1.68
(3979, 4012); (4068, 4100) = 1.09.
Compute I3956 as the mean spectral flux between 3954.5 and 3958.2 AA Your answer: 17.2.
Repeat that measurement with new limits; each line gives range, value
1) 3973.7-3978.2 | 15.3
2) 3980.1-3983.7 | 19.8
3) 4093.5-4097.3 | 22.7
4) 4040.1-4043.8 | 24.5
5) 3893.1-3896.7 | 15.6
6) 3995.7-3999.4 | 22.1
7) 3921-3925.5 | 15.8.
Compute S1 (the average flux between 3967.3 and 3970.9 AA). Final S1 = 9.25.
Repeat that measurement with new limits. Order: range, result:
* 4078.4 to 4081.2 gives 23.8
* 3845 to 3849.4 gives 11.9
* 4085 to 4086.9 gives 25.5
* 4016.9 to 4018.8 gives 25.3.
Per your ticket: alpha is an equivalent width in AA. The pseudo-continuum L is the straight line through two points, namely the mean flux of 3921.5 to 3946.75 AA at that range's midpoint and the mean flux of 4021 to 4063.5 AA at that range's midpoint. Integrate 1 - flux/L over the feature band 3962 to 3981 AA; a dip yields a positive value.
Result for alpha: 3.5 AA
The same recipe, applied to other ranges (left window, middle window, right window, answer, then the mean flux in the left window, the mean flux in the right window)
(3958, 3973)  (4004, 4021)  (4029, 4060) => -5.0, 11.5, 23.3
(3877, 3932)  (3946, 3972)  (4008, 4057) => 6.1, 14.7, 23.8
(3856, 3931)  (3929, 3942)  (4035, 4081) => 5.7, 14.4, 23.1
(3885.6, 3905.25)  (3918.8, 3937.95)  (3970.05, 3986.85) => 5.1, 15.1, 16.9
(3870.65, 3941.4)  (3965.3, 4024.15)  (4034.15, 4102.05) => -3.8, 13.9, 23.1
